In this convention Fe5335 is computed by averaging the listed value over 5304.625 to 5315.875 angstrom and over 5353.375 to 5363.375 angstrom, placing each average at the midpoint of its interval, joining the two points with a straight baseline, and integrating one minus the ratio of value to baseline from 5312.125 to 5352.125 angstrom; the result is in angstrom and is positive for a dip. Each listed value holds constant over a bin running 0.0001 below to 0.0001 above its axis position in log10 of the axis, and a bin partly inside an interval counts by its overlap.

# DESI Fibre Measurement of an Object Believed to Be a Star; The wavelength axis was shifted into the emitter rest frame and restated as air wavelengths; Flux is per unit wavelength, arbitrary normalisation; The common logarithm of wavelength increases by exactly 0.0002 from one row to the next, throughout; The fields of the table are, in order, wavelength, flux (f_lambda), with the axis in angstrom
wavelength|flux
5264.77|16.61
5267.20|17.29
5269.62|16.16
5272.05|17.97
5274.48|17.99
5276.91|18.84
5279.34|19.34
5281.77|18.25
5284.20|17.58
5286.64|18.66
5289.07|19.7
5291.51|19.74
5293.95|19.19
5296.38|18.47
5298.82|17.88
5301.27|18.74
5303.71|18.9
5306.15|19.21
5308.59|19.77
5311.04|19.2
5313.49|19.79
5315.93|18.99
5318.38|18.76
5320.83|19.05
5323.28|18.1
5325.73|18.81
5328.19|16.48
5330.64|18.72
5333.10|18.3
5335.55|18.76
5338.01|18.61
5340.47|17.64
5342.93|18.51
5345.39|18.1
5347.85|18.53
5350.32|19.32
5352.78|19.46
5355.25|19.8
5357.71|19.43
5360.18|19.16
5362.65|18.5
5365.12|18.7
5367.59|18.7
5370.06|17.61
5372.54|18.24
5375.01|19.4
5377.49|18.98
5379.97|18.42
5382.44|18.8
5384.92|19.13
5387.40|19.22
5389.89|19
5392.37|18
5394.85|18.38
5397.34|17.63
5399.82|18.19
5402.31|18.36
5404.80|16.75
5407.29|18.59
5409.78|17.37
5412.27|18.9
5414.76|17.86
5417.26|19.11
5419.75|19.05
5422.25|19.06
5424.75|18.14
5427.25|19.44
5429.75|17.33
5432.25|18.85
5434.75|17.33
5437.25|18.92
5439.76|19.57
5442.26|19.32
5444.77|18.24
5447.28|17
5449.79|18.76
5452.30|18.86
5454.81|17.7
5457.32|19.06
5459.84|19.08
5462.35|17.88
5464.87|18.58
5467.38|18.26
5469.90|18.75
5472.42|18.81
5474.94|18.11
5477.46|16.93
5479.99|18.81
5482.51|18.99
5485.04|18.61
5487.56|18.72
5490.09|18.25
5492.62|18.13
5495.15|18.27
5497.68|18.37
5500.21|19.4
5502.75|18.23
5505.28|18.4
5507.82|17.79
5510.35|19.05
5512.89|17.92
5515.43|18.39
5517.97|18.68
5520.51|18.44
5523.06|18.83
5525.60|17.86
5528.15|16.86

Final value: 1.7 angstrom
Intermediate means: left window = 19.4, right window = 19.3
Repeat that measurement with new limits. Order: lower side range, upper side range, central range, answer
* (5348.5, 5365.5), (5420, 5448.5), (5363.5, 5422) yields 1.3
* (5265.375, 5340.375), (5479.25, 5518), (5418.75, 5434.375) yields 0.0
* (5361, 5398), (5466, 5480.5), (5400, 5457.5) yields 0.1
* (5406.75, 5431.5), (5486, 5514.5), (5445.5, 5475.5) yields 0.1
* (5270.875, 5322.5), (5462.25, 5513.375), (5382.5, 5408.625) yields 0.4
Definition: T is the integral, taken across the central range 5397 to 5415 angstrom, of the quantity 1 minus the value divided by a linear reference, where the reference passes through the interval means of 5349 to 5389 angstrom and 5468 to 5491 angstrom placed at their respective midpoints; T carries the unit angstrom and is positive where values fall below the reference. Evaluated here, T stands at 0.8 angstrom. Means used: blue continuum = 18.9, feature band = 18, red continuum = 18.4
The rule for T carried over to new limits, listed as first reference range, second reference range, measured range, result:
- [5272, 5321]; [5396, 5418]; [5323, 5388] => -0.7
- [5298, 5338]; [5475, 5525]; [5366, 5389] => -0.1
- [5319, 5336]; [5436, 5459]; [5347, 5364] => -0.7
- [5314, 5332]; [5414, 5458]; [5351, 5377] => -0.6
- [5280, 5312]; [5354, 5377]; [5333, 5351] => 0.4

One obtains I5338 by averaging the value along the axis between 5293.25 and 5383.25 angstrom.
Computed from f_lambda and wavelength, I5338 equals 18.7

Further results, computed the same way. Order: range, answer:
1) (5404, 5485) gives 18.4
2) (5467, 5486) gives 18.4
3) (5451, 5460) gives 18.6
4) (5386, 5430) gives 18.4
